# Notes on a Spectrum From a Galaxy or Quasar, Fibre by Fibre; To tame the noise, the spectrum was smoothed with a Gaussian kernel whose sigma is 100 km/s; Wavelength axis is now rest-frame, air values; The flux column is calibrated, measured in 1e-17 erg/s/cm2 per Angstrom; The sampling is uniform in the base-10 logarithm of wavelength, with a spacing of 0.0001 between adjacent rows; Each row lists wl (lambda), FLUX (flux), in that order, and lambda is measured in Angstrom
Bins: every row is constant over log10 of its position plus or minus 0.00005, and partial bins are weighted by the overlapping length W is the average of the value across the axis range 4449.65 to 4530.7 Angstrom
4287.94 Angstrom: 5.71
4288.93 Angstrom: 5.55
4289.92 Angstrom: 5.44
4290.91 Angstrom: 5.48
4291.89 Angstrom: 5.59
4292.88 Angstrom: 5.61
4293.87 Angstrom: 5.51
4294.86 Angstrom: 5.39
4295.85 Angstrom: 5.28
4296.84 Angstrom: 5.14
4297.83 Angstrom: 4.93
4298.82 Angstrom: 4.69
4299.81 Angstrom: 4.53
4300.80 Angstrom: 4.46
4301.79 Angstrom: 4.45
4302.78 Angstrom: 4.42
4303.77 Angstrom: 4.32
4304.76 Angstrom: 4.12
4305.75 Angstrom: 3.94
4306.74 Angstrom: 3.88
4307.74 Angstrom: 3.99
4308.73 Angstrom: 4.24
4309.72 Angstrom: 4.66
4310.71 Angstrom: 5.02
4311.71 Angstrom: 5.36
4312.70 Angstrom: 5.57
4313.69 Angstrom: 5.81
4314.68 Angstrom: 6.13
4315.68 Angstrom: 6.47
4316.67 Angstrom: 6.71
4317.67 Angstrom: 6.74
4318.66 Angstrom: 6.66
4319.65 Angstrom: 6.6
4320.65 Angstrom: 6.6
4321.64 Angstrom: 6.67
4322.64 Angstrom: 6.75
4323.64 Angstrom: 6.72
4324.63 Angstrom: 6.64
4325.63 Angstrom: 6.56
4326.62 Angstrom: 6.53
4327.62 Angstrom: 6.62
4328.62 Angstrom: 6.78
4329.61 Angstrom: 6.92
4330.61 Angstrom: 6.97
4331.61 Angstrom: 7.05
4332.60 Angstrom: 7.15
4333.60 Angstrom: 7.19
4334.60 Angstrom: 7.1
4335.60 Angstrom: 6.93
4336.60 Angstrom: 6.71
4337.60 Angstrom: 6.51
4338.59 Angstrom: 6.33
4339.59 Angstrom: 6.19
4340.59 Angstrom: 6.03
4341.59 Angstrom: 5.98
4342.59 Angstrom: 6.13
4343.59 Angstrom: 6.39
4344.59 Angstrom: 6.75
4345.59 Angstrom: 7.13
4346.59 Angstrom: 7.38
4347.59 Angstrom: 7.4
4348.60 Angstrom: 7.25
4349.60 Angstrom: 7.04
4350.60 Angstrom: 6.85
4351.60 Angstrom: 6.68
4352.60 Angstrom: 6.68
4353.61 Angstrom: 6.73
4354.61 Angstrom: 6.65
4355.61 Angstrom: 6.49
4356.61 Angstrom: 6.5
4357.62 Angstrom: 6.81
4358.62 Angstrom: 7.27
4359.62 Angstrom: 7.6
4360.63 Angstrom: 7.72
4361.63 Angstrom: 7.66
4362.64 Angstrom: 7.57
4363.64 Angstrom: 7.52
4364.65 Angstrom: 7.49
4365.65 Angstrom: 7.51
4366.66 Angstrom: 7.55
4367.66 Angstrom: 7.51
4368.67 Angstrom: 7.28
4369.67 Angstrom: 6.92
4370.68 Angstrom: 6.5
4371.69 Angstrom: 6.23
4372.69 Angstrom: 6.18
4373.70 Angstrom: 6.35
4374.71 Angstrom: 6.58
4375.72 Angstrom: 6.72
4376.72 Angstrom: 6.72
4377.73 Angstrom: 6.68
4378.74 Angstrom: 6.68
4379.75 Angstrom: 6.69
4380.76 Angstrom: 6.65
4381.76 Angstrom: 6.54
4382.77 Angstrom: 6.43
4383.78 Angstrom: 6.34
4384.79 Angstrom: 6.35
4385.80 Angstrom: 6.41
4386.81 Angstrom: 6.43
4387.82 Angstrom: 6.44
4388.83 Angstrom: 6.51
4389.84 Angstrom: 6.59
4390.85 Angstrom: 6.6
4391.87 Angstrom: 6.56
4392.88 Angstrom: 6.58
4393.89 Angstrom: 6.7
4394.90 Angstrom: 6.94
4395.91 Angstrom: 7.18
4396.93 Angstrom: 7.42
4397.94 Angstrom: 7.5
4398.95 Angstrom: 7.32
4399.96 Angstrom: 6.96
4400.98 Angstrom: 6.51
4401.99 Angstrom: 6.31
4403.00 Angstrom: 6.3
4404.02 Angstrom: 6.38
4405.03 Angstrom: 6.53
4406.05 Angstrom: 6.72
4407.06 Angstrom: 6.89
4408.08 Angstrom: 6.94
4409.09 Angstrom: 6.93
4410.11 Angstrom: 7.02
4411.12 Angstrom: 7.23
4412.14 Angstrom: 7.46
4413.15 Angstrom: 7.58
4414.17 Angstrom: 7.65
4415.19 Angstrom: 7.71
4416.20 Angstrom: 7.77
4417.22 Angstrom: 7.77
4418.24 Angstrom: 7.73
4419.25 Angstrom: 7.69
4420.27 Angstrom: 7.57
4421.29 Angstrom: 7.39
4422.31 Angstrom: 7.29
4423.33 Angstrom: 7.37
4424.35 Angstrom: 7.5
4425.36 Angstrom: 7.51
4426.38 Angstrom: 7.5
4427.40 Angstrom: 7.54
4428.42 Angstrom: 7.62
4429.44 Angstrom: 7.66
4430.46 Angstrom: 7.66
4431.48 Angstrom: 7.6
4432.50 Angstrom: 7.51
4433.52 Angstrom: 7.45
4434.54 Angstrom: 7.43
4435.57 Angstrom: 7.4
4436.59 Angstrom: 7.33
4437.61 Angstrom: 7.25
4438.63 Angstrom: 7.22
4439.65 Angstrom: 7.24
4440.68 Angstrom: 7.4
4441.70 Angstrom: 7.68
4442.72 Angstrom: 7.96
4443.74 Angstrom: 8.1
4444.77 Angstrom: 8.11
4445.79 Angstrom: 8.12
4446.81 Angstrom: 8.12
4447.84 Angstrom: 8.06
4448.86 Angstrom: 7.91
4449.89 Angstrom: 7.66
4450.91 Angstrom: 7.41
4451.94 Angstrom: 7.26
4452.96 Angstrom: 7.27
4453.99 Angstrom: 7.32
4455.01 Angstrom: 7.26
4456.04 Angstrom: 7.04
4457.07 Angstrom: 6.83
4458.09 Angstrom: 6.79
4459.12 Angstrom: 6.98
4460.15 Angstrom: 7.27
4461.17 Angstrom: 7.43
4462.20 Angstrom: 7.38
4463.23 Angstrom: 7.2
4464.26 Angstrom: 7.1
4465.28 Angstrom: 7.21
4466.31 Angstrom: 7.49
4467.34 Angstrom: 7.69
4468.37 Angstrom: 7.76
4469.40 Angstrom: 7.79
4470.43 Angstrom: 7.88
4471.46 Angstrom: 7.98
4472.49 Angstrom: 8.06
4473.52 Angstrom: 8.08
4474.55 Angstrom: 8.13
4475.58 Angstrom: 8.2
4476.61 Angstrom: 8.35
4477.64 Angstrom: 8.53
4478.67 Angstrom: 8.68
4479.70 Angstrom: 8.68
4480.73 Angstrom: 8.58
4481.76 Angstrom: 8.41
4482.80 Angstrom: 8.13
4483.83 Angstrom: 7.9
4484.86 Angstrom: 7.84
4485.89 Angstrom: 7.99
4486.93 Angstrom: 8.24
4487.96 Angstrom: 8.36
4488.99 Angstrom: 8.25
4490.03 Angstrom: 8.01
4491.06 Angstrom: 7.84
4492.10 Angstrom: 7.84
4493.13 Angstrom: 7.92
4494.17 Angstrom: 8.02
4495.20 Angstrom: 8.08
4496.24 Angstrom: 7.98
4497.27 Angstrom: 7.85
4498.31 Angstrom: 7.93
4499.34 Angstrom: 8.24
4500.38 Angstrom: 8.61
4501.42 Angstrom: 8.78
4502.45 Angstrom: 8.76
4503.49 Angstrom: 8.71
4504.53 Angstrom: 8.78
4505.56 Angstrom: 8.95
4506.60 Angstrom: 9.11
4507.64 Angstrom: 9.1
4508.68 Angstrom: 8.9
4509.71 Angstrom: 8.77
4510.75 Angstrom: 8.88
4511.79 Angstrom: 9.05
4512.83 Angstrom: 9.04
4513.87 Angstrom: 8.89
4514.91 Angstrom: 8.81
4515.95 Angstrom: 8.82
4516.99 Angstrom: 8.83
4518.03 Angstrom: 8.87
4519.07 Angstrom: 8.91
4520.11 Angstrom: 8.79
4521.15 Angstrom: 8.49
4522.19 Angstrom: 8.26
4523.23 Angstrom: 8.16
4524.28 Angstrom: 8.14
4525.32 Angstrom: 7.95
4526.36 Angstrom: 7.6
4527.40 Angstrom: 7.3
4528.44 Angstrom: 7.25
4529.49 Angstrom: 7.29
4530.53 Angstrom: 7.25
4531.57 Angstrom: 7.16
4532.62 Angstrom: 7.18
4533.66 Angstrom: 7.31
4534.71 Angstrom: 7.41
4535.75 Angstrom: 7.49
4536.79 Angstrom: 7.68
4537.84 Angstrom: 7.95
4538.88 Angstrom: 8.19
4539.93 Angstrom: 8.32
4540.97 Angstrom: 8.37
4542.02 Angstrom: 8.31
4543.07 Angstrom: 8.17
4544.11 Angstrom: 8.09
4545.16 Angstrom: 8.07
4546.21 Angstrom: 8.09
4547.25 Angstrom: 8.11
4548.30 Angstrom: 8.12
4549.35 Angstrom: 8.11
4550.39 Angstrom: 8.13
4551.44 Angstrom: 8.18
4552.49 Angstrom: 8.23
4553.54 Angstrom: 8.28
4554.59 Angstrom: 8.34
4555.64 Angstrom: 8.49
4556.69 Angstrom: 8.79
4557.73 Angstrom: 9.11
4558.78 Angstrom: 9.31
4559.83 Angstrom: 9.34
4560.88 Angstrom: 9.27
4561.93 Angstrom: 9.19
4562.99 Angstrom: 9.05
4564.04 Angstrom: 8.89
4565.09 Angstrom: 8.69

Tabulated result 8.07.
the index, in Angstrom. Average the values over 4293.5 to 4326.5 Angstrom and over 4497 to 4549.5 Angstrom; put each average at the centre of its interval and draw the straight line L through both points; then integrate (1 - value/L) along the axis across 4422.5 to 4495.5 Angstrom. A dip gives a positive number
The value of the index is -3.1 Angstrom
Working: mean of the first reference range 5.44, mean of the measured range 7.72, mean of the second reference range 8.26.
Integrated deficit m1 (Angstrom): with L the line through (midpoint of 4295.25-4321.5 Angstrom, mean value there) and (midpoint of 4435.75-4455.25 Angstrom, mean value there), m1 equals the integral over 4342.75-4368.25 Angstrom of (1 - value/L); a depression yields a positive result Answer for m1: -4.55 Angstrom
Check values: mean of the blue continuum 5.2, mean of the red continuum 7.62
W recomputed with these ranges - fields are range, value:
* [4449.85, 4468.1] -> 7.25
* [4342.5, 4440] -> 7.04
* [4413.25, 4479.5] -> 7.61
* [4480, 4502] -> 8.14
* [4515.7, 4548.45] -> 7.99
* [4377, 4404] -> 6.67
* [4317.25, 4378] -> 6.84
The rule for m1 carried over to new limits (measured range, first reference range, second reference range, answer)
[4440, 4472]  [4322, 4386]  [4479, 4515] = 1.8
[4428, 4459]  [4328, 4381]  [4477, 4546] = 0.5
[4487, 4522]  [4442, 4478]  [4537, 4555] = -2.8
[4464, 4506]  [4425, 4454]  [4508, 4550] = -1.4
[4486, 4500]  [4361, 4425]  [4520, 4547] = -0.8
